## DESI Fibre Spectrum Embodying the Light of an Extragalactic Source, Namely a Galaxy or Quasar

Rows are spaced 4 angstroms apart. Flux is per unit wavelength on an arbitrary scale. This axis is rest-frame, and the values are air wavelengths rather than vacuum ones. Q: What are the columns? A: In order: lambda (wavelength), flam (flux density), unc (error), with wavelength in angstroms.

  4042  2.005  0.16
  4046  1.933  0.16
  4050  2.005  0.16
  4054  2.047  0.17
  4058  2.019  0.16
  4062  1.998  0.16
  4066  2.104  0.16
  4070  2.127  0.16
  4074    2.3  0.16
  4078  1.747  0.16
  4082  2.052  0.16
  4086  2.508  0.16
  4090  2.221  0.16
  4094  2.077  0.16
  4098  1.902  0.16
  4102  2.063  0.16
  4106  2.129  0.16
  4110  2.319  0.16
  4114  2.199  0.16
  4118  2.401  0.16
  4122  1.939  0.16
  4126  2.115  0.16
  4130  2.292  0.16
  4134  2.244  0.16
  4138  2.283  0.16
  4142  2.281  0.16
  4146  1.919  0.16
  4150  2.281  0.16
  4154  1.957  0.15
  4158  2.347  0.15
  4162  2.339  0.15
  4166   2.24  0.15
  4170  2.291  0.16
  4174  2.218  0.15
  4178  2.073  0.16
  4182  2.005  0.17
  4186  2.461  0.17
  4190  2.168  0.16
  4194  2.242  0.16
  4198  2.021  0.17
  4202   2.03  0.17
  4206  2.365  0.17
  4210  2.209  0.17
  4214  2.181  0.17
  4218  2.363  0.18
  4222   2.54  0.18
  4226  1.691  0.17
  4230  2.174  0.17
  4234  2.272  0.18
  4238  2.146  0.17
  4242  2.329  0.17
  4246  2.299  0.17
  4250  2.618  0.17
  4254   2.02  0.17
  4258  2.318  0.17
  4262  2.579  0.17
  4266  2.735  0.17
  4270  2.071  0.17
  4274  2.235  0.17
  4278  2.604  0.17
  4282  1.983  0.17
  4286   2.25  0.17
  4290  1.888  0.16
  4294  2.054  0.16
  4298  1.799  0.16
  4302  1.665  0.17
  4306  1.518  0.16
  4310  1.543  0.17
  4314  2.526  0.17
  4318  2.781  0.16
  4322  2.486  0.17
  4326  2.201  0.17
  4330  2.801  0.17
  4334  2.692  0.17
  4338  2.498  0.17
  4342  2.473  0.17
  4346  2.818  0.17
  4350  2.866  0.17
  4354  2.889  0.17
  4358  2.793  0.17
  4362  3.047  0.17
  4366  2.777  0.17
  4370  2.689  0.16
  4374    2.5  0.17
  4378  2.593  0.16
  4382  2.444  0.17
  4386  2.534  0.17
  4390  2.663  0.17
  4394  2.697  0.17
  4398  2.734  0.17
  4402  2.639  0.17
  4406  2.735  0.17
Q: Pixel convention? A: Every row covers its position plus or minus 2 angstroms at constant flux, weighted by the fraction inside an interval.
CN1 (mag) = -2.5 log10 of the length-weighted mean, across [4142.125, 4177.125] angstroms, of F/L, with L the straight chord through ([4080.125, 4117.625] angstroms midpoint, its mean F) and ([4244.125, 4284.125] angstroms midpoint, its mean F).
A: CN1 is 0.019 mag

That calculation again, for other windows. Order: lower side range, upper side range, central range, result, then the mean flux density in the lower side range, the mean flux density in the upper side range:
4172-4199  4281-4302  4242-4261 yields -0.142 mag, 2.18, 1.96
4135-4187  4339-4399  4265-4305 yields 0.188 mag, 2.2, 2.7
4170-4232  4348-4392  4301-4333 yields 0.149 mag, 2.19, 2.71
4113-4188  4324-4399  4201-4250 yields 0.063 mag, 2.2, 2.67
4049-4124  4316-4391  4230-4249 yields 0.072 mag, 2.11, 2.66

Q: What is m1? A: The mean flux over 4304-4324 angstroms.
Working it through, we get 2.17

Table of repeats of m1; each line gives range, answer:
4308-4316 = 2.03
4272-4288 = 2.27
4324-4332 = 2.5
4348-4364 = 2.9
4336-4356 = 2.71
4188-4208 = 2.17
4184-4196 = 2.29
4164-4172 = 2.27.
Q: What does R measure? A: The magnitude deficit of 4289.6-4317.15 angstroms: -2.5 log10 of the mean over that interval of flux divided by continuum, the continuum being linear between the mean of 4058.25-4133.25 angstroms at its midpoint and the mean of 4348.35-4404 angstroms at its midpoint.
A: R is 0.33 mag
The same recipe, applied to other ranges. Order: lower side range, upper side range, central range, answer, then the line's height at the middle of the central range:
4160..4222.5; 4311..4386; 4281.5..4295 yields 0.21 mag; 2.48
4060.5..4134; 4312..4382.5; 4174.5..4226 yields 0.07 mag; 2.36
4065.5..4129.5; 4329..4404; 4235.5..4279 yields 0.05 mag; 2.47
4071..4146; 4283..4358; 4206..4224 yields -0.04 mag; 2.25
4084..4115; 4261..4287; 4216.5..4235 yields 0.05 mag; 2.3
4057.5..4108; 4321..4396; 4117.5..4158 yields 0.02 mag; 2.21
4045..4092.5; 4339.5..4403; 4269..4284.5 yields 0.13 mag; 2.51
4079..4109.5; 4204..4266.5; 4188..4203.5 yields 0.06 mag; 2.25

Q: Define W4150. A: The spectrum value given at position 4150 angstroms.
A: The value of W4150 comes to 2.281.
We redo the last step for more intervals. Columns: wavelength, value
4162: 2.339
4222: 2.54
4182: 2.005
